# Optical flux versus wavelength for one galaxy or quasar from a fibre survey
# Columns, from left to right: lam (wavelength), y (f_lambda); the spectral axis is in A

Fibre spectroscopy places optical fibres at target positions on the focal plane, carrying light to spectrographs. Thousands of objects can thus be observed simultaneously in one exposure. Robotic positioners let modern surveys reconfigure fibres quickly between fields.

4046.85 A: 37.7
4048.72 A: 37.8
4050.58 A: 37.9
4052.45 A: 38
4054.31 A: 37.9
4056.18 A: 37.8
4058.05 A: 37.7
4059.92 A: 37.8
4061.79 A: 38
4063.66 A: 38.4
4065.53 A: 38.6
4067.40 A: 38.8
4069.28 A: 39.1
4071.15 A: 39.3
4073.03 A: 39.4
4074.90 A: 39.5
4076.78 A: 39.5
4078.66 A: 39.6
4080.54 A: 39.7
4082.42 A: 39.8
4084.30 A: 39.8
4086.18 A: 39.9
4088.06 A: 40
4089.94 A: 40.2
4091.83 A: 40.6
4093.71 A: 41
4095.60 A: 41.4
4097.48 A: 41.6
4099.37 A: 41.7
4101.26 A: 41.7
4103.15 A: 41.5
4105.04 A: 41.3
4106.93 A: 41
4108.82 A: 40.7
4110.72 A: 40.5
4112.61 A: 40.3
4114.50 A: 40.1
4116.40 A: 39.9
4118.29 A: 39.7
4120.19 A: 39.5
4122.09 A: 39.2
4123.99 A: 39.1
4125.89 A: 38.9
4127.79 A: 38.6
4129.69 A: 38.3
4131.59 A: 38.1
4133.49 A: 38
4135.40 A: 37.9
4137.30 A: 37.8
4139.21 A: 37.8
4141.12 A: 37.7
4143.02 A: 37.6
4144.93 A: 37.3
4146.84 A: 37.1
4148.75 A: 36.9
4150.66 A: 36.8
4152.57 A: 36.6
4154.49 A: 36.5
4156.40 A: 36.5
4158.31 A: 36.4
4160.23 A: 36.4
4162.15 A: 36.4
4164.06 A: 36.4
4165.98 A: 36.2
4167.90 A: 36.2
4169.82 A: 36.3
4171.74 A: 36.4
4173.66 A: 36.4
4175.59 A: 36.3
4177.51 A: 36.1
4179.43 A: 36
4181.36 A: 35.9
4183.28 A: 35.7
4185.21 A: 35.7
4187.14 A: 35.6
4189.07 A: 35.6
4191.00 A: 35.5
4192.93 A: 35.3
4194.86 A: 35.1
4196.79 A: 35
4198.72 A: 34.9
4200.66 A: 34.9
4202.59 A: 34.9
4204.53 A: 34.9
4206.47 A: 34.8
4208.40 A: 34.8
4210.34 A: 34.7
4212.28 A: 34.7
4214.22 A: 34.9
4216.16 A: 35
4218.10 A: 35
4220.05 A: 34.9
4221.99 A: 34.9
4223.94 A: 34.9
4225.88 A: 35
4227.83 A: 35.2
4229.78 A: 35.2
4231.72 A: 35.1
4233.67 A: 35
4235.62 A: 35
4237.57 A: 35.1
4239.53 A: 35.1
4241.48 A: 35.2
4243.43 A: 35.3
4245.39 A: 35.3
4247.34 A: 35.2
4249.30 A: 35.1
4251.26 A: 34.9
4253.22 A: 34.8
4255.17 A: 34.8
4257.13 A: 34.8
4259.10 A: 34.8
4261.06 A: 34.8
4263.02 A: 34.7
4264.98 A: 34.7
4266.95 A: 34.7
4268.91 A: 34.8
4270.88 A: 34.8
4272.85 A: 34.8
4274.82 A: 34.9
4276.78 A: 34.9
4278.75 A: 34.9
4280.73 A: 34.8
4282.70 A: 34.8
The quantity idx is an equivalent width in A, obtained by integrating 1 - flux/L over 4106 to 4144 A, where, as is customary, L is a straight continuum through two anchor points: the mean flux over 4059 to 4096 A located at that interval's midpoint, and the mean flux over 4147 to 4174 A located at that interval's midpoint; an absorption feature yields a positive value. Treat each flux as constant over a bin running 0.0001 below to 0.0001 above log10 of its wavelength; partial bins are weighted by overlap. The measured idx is -1.3 A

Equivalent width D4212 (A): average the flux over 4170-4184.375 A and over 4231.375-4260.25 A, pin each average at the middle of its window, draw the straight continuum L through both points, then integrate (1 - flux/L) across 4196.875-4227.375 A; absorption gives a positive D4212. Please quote 0.6 A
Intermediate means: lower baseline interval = 36.1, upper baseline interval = 35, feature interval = 34.9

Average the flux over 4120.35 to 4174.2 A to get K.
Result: 37.3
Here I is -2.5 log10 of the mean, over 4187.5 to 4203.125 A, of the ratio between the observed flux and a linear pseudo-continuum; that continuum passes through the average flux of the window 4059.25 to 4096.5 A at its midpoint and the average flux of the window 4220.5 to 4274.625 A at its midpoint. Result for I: 0.036 mag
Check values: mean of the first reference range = 39.5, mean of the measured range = 35.2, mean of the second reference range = 35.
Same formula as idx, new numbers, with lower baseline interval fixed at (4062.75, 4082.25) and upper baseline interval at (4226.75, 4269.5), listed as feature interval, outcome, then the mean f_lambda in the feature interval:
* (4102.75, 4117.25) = -0.9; 40.6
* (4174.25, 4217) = 1.1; 35.3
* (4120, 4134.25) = -0.3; 38.7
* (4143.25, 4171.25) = 0.4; 36.6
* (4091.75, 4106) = -1.0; 41.4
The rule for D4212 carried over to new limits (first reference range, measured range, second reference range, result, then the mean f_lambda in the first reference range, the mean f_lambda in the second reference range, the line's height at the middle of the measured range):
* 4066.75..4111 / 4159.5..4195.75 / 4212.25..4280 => 1.28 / 40.3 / 34.9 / 37.3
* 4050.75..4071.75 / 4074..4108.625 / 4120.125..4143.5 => -2.04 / 38.3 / 38.3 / 38.3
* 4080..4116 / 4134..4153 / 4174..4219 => 0.40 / 40.7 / 35.3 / 38.2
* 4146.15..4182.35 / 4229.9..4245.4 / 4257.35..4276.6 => 0.05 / 36.4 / 34.8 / 35.2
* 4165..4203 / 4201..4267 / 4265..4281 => 0.47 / 35.7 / 34.8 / 35.2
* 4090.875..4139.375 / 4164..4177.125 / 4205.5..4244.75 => 0.39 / 39.9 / 35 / 37.4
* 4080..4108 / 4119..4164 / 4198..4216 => 0.79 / 40.8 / 34.8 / 38.3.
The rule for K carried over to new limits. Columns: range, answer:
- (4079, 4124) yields 40.4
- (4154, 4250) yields 35.5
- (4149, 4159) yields 36.6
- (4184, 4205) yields 35.2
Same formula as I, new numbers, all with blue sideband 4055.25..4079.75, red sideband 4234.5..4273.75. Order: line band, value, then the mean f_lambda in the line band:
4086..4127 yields -0.07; 40.4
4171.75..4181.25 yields 0.01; 36.2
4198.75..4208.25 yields 0.03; 34.9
